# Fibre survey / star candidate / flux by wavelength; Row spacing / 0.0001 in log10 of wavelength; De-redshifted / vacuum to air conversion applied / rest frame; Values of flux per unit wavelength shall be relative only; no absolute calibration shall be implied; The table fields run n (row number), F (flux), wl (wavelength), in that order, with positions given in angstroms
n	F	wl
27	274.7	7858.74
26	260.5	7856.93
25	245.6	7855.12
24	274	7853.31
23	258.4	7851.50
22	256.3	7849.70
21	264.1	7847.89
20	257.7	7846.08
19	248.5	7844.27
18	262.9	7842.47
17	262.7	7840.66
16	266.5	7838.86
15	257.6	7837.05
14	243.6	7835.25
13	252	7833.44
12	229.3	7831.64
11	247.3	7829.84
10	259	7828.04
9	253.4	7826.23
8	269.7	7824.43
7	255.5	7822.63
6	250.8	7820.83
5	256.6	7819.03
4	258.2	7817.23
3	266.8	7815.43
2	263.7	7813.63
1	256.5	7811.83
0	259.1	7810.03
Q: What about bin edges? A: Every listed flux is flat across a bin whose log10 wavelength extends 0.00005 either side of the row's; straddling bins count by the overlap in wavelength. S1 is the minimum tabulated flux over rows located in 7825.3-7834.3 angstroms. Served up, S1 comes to 229.3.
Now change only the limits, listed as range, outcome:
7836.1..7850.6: 248.5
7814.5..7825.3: 250.8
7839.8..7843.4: 262.7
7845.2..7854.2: 256.3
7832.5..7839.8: 243.6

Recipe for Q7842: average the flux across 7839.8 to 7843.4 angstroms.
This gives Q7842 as 263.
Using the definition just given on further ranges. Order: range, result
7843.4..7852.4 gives 257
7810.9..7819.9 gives 260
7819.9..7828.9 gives 258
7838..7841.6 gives 265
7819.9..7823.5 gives 253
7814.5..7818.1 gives 262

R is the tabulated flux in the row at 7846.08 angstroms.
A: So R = 257.7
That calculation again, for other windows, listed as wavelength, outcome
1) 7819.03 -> 256.6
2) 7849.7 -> 256.3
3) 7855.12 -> 245.6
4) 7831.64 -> 229.3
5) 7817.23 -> 258.2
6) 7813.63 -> 263.7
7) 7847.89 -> 264.1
